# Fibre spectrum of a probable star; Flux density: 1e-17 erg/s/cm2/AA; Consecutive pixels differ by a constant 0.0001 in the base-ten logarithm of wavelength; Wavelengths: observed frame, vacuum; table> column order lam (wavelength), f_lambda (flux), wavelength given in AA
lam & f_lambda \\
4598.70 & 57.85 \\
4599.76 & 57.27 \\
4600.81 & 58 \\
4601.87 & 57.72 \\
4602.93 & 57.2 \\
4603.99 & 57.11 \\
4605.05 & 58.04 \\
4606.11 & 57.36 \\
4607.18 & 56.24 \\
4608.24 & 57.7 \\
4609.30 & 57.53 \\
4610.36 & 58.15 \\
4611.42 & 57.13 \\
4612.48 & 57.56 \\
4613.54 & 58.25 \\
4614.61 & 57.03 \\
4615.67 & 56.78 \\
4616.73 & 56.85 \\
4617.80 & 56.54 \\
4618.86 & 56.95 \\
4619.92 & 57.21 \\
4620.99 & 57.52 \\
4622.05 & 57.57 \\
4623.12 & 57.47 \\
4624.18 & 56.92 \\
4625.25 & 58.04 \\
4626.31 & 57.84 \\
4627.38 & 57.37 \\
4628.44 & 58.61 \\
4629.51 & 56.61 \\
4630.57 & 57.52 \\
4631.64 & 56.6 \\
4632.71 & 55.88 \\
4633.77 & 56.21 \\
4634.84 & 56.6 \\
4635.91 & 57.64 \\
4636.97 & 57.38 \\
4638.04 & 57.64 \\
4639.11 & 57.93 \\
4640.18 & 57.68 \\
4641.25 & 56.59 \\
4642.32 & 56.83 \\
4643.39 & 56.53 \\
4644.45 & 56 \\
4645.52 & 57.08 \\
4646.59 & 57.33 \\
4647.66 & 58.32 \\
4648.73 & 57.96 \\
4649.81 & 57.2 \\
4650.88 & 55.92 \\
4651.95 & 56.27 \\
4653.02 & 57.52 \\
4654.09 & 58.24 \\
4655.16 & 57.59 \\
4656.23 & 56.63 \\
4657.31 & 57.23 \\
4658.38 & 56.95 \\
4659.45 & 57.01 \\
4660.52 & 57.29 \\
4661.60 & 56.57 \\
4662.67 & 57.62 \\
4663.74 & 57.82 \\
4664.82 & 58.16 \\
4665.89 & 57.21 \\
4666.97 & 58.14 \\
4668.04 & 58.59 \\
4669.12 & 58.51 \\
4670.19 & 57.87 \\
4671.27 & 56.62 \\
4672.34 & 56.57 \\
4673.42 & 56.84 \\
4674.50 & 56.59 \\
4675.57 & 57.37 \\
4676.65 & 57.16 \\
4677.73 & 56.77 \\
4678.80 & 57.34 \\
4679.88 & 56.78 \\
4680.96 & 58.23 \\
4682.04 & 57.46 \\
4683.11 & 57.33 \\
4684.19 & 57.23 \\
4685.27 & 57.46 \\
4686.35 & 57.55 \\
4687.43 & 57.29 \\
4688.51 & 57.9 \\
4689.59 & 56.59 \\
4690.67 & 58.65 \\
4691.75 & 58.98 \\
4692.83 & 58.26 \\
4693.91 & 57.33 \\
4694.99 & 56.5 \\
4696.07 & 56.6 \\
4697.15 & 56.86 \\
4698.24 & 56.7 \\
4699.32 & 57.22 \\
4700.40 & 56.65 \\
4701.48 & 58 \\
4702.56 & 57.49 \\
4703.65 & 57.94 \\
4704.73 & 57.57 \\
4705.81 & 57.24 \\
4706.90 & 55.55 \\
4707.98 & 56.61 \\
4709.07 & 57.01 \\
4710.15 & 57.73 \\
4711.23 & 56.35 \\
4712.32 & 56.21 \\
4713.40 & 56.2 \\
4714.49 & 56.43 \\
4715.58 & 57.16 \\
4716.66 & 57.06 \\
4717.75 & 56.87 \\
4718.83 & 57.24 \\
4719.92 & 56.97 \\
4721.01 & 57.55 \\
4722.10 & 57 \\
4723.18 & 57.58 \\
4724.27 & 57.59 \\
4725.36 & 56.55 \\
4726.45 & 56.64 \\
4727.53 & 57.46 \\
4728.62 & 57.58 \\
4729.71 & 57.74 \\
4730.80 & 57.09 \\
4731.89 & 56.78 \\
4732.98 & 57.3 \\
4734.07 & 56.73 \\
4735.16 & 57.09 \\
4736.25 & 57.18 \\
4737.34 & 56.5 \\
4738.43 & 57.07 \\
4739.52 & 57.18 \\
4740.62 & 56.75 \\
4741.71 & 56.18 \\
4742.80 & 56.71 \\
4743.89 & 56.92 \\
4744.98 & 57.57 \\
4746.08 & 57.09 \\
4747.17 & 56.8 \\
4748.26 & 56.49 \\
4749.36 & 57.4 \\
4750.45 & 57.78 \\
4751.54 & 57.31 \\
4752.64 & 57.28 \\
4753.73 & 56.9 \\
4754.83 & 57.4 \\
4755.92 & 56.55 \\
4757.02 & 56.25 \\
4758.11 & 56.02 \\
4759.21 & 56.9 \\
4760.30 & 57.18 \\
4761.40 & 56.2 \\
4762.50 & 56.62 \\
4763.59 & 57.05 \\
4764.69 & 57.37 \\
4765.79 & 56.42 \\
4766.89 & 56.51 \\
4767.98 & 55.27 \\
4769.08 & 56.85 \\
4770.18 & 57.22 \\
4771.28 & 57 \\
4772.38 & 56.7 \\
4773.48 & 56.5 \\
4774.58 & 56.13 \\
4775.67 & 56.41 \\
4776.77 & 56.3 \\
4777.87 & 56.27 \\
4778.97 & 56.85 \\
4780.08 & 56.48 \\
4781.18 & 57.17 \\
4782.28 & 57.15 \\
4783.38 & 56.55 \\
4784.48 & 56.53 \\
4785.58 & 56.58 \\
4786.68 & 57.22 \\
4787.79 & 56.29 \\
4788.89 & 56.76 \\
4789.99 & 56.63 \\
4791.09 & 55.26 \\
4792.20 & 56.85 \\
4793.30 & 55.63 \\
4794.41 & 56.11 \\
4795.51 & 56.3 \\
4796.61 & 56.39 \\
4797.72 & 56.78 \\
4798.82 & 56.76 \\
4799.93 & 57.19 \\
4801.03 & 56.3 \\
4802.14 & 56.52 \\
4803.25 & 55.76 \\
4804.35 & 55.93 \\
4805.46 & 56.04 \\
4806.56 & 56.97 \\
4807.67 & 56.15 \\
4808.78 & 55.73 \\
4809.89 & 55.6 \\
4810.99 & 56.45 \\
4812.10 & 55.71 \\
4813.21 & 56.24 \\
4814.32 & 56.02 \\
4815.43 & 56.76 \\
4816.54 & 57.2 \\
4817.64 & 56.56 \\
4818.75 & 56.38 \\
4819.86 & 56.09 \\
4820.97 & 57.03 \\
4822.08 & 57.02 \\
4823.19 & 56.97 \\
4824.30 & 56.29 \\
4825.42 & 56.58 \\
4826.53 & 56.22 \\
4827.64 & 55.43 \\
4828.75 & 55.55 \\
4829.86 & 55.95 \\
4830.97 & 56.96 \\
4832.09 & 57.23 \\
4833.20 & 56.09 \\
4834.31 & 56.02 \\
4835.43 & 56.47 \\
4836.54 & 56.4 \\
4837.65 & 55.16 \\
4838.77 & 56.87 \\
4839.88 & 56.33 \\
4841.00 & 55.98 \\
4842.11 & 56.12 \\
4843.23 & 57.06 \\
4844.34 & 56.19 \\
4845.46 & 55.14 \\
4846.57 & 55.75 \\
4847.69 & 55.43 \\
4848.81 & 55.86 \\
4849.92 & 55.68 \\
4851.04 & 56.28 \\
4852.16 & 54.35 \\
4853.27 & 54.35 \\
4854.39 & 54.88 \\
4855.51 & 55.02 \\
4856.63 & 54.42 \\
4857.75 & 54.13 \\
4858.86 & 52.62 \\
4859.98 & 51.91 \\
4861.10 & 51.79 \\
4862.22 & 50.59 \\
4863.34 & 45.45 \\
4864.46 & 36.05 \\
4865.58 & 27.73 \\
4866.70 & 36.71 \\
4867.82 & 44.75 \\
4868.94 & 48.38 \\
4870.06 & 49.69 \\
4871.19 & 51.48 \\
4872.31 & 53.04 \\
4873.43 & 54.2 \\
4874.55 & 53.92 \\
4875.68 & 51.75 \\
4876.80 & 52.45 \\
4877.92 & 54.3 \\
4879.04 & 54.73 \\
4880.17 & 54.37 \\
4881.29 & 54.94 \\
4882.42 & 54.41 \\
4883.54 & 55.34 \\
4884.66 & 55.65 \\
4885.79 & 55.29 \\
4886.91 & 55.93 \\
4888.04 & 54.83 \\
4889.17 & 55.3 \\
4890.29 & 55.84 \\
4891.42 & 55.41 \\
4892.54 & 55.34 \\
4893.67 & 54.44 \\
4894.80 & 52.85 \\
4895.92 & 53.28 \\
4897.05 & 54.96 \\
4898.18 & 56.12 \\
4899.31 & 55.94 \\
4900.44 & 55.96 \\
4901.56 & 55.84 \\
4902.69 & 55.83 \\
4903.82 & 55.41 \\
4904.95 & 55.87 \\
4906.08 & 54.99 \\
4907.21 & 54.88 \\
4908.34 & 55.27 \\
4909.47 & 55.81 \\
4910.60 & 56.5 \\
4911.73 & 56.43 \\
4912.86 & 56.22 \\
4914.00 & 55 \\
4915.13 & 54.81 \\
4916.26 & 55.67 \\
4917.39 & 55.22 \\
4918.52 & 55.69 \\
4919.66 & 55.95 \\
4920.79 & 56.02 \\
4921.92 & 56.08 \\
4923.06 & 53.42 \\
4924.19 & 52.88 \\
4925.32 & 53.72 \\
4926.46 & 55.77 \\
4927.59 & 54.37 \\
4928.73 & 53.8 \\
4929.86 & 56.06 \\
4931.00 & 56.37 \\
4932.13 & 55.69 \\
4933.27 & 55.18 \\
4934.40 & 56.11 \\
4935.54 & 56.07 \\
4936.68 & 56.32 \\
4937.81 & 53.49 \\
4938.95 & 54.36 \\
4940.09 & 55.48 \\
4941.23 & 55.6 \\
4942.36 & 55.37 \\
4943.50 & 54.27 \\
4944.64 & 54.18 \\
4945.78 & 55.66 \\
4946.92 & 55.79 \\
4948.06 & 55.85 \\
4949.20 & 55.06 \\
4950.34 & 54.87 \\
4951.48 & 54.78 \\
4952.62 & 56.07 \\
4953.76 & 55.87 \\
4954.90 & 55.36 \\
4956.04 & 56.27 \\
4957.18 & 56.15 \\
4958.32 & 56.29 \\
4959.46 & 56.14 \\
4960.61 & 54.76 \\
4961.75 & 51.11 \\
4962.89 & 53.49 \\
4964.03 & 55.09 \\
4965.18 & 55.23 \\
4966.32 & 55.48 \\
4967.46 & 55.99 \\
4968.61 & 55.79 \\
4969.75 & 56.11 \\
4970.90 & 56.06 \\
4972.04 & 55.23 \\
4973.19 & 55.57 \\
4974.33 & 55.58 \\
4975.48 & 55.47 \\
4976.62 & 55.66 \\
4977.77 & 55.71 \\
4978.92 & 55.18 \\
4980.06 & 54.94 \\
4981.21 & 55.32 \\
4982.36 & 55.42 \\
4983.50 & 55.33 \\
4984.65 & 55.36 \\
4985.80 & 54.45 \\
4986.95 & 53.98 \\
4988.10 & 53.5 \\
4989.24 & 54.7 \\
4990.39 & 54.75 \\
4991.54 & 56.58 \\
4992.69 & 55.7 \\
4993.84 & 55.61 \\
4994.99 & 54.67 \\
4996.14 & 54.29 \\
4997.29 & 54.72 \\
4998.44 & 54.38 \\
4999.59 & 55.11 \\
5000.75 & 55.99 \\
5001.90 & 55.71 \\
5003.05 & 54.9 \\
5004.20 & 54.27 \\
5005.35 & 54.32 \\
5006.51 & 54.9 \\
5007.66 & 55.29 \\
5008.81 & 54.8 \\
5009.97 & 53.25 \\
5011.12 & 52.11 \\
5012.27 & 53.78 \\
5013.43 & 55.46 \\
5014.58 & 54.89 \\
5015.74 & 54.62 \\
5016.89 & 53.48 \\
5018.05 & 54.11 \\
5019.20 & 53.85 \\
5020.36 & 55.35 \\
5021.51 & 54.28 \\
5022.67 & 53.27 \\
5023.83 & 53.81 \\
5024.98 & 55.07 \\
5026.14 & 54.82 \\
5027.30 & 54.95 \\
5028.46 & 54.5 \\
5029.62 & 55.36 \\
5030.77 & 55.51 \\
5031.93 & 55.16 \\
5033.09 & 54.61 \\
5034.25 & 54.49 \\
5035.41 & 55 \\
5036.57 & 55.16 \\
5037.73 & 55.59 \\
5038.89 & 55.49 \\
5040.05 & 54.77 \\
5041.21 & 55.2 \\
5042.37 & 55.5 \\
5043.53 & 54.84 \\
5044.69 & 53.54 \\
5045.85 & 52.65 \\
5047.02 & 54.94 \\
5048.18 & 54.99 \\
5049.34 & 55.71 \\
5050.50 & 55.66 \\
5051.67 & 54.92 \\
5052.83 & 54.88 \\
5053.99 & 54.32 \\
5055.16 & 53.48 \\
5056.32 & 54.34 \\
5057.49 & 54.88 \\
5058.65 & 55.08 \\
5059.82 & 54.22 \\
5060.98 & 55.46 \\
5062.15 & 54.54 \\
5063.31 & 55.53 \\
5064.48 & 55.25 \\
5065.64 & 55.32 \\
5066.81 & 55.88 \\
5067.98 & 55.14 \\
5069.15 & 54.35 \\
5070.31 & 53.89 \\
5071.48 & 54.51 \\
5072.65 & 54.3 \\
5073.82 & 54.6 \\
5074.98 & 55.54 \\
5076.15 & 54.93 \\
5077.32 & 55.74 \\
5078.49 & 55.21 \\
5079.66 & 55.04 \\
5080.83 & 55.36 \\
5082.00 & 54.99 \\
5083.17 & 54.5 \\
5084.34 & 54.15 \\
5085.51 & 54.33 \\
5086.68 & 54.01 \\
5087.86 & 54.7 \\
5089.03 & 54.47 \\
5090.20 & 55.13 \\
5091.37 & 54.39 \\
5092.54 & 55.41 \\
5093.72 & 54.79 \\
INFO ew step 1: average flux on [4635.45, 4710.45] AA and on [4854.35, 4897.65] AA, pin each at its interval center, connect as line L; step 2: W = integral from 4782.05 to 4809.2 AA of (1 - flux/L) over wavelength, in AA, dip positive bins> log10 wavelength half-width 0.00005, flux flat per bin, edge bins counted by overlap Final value -1.2 AA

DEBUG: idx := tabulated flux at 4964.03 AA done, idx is 55.09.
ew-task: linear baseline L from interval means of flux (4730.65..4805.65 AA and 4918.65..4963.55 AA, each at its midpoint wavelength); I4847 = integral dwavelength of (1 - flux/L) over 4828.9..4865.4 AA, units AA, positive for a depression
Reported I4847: 1.25 AA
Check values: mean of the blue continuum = 56.7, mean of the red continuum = 55.1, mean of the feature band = 54.1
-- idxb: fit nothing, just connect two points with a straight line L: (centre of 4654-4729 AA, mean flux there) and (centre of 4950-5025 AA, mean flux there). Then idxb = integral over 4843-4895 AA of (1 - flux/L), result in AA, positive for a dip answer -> 3.19 AA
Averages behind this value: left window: 57.3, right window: 54.9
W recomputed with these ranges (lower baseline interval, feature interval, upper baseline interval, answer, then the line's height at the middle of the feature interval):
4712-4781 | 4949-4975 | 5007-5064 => -0.1 AA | 55.2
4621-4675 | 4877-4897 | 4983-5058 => 0.3 AA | 55.6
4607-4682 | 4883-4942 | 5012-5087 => 0.3 AA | 55.6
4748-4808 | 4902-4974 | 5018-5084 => 0.3 AA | 55.6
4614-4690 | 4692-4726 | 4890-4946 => -0.1 AA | 56.8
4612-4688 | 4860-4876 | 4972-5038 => 2.5 AA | 55.8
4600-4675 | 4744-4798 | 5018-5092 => -0.2 AA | 56.5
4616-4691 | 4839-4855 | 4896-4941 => 0.0 AA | 55.9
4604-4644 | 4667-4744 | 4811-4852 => -0.4 AA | 56.8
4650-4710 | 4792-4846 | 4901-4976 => -0.1 AA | 56.2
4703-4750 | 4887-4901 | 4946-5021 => 0.2 AA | 55.7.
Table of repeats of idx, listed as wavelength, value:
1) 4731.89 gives 56.78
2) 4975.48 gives 55.47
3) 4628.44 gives 58.61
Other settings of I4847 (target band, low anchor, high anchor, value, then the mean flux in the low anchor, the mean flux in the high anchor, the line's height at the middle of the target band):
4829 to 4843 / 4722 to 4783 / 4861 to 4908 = -0.6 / 56.9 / 52.3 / 54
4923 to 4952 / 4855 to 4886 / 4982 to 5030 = -1.4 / 50.5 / 54.7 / 52.5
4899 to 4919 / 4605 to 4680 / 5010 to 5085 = 0.0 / 57.3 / 54.7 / 55.6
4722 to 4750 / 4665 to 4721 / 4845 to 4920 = -0.3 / 57.2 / 53.3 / 56.4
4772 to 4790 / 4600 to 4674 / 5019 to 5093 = -0.1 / 57.3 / 54.8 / 56.4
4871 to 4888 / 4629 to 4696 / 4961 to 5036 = 0.5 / 57.3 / 54.8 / 55.7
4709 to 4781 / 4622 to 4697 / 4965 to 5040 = -0.2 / 57.3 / 54.9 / 56.7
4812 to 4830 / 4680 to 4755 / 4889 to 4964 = -0.1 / 57.1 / 55.2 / 56.2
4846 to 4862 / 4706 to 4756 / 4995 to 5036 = 0.4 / 57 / 54.6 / 55.9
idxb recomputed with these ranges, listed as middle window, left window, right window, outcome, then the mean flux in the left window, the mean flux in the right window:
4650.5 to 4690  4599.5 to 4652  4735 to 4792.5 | -0.2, 57.2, 56.7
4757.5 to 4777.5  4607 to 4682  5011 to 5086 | 0.0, 57.3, 54.7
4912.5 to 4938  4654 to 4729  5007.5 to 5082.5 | 0.2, 57.3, 54.7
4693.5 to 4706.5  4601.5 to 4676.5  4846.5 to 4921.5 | -0.2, 57.3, 53.4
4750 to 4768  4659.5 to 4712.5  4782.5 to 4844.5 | 0.0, 57.3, 56.4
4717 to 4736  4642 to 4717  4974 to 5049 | -0.1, 57.2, 54.8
